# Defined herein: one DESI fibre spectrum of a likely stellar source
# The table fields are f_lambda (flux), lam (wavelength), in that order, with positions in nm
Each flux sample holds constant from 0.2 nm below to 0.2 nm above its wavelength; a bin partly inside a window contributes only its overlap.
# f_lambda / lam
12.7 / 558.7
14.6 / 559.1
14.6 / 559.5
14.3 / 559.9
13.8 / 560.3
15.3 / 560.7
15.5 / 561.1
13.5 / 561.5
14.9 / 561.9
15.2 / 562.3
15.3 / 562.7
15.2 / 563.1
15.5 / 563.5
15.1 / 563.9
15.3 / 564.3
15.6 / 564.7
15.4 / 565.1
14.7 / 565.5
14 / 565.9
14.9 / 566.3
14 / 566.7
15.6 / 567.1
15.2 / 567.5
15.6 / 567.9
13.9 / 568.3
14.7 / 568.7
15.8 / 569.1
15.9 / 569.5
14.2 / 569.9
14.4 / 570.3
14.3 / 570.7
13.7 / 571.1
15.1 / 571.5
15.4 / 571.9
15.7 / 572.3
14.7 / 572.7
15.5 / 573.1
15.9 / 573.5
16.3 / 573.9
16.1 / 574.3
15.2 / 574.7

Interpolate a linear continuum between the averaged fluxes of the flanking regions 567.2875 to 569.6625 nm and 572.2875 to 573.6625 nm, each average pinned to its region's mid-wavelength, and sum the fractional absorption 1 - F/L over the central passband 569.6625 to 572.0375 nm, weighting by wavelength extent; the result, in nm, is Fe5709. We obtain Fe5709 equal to 0.121 nm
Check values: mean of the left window 15.2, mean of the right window 15.4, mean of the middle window 14.5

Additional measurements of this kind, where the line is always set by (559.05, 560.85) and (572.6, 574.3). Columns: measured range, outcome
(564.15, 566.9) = 0.03 nm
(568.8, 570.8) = 0.06 nm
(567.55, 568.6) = 0.03 nm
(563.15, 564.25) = -0.03 nm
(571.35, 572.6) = 0.02 nm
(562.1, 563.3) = -0.04 nm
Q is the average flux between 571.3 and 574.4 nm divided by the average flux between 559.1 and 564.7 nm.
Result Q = 1.05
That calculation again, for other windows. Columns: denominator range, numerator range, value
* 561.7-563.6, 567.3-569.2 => 0.99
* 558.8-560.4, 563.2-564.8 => 1.08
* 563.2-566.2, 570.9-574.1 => 1.01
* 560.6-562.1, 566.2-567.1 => 0.99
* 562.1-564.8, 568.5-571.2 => 0.96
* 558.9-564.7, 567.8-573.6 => 1.00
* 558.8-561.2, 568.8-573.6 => 1.03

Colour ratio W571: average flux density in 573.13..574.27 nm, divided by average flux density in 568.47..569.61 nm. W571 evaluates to 1.0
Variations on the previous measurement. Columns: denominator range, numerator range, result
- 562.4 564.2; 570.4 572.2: 0.96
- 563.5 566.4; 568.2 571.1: 0.98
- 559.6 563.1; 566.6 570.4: 1.01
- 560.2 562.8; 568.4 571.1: 1.00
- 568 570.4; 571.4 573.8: 1.04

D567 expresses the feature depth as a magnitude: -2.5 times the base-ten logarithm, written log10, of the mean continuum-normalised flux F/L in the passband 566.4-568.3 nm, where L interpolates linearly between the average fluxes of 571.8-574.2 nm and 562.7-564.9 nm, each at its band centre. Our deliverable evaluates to 0.03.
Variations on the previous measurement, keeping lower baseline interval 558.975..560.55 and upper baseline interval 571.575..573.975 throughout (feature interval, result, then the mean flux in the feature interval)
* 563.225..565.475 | -0.041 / 15.3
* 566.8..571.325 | 0.026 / 14.8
